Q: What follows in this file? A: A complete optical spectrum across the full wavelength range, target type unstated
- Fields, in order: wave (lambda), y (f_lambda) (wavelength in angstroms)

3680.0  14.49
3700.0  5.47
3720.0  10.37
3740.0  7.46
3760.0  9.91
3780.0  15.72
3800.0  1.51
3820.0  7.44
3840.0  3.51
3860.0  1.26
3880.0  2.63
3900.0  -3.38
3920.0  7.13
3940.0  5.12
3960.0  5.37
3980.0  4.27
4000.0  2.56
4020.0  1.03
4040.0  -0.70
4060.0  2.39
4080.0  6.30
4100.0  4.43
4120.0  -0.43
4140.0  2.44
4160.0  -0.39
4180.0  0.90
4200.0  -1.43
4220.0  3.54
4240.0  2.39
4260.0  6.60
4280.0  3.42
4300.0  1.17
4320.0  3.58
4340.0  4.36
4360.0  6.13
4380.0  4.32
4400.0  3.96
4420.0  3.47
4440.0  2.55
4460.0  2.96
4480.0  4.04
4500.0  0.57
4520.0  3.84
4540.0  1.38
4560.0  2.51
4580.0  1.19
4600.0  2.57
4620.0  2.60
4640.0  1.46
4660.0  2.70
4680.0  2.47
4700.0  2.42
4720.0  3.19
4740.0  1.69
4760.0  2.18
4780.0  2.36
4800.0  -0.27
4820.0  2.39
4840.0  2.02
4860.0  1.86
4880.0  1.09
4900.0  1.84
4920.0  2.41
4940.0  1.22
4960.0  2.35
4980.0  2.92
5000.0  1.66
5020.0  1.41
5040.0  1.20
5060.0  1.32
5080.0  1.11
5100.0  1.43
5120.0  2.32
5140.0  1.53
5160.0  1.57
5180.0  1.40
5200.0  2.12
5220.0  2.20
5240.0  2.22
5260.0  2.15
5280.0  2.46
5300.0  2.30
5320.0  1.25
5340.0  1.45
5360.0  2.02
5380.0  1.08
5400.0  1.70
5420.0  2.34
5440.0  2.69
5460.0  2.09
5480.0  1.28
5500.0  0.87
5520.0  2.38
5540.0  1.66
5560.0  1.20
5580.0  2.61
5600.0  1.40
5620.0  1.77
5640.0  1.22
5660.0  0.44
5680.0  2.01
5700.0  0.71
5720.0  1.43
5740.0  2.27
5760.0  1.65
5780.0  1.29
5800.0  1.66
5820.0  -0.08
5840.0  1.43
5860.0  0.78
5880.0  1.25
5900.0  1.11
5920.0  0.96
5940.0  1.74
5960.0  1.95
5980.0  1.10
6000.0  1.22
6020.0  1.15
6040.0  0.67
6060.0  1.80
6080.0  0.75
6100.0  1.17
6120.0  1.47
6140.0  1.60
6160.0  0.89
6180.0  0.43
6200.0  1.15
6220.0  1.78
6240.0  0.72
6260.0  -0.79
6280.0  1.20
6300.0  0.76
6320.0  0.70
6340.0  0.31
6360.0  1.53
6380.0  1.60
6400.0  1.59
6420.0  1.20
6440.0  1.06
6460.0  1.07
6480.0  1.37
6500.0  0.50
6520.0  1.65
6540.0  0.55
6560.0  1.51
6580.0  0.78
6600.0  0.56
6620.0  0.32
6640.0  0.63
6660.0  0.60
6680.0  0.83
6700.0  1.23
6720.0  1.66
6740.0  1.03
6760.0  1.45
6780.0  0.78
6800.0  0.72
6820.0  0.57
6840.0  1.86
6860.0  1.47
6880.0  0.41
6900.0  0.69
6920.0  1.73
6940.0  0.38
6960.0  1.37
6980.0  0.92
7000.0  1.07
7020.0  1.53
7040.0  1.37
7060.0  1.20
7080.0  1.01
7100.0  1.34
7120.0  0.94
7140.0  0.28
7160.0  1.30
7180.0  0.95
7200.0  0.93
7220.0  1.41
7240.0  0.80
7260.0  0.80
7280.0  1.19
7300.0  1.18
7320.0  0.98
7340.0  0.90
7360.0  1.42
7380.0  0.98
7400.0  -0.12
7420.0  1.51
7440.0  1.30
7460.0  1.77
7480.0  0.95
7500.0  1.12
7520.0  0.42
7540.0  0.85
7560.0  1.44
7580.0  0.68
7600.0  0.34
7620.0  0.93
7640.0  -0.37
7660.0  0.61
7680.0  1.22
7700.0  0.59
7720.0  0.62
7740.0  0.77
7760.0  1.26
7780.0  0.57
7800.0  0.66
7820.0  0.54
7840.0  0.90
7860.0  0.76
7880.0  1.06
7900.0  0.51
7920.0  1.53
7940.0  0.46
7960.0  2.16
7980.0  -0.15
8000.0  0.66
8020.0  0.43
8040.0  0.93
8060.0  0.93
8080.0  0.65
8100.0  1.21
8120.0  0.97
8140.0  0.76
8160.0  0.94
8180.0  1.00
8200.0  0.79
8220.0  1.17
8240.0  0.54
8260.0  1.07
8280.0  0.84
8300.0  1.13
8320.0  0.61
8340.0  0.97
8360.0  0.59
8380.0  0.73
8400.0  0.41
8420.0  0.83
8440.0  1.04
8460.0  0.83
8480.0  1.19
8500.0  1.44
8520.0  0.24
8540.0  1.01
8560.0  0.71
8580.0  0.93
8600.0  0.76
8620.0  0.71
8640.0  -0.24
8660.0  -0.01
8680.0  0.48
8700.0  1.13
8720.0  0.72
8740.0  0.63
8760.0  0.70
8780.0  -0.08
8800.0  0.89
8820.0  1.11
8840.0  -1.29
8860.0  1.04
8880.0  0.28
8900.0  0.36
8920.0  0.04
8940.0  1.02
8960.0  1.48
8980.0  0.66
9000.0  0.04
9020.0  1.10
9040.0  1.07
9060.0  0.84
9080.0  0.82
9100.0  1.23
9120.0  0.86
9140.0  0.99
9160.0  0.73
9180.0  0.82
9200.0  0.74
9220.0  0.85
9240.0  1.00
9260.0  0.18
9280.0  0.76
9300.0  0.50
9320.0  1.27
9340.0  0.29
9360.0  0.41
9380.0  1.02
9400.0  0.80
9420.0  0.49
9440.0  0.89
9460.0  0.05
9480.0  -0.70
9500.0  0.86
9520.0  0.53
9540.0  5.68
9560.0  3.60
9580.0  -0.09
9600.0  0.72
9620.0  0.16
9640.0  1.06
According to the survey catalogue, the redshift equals 1.56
